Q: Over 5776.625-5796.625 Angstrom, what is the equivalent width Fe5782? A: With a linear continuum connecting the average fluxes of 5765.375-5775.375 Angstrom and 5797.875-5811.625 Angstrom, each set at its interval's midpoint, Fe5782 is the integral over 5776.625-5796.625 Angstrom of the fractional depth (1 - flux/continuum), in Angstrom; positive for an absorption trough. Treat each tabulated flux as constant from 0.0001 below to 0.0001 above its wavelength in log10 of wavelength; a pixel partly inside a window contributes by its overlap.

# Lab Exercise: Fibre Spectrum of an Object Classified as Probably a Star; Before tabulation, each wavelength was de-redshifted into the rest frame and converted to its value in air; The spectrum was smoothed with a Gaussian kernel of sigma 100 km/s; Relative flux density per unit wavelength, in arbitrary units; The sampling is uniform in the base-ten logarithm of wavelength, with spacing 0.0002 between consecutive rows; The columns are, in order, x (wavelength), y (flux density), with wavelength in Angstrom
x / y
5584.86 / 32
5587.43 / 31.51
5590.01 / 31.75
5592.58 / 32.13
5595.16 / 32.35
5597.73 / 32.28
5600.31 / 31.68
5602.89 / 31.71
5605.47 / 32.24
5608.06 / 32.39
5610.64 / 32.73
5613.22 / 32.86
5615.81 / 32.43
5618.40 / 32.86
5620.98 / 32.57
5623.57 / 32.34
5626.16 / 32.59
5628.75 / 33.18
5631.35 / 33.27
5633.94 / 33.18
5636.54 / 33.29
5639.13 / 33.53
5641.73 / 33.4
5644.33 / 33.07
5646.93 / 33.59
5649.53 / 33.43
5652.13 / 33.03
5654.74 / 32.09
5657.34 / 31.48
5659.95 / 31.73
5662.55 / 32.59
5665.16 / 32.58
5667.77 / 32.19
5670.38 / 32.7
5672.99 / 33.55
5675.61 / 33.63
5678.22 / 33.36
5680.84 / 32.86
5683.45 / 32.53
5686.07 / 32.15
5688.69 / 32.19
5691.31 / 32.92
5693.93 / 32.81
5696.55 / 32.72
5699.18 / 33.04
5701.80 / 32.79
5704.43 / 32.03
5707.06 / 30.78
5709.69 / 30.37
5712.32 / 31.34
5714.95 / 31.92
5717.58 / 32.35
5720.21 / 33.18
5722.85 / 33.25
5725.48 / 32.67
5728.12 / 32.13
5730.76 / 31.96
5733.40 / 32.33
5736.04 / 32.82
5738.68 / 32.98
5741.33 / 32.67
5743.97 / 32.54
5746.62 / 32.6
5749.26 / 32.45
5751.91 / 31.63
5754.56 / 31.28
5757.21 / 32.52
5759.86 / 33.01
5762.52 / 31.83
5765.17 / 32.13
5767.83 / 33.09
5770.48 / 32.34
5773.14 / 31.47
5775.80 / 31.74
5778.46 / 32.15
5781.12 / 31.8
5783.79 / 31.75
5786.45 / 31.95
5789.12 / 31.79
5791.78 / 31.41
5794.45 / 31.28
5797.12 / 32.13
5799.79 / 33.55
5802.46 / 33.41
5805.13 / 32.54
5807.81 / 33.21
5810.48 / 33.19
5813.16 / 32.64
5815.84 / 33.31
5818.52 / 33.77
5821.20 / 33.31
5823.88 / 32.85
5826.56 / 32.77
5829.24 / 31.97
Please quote 0.6 Angstrom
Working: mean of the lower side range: 32.2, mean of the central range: 31.7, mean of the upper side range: 33.1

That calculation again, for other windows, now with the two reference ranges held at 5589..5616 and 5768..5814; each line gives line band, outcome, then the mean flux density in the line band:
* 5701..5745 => 0.03 Angstrom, 32.2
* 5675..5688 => -0.23 Angstrom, 32.8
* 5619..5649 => -0.80 Angstrom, 33.1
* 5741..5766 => 0.01 Angstrom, 32.3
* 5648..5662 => -0.06 Angstrom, 32.4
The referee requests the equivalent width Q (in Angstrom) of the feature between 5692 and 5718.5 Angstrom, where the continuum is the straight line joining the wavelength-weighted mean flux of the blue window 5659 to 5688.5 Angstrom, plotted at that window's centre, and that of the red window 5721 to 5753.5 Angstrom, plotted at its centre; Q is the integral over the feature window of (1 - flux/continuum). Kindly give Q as 0.5 Angstrom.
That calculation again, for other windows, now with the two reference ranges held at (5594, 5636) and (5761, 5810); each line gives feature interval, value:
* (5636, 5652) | -0.4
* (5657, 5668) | 0.1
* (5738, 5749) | -0.1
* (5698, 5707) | 0.0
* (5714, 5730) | -0.1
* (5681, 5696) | -0.1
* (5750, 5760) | 0.1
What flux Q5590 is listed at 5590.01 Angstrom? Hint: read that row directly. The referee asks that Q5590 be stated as 31.75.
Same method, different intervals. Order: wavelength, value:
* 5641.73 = 33.4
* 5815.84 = 33.31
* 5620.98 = 32.57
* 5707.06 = 30.78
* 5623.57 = 32.34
